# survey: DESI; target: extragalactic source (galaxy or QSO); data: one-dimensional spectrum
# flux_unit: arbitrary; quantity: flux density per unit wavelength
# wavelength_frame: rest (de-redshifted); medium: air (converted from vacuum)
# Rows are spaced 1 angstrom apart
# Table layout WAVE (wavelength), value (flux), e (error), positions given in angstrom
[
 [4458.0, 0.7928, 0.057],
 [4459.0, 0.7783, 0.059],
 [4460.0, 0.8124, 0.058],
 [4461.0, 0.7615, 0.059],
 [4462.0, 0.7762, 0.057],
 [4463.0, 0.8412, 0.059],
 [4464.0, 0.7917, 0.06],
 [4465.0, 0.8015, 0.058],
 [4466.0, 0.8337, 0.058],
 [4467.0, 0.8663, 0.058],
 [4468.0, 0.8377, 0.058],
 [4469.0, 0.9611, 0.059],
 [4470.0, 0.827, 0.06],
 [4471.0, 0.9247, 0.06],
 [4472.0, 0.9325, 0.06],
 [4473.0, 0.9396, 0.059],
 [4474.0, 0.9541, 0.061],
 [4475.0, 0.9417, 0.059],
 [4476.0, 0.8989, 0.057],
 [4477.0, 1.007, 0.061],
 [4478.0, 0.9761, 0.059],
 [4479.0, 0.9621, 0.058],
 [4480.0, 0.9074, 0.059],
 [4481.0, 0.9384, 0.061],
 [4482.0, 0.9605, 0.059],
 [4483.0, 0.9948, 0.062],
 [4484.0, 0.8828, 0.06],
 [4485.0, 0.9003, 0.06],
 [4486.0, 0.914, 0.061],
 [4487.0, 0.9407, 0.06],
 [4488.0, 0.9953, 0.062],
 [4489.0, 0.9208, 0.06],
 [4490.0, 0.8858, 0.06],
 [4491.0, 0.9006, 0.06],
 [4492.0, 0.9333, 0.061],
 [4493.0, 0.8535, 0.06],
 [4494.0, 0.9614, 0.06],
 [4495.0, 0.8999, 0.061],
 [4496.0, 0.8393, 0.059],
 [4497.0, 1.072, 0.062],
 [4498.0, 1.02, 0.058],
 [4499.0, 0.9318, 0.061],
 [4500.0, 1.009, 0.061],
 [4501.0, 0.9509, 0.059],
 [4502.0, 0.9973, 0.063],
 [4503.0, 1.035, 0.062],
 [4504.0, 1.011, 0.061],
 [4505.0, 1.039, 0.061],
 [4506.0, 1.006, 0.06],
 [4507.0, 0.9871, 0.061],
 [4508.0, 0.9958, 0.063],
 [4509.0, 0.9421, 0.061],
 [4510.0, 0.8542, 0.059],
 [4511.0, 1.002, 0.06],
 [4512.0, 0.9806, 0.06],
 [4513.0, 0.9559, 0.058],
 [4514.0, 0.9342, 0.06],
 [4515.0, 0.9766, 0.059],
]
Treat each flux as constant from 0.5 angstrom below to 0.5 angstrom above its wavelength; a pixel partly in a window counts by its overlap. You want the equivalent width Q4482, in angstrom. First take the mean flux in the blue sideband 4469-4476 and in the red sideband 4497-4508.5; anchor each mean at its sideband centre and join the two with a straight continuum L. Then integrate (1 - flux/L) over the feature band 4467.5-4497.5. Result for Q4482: 0.6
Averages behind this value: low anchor 0.921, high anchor 1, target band 0.929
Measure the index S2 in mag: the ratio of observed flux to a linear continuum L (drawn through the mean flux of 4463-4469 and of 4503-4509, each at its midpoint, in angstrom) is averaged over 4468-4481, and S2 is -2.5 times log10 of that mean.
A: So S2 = -0.070 mag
